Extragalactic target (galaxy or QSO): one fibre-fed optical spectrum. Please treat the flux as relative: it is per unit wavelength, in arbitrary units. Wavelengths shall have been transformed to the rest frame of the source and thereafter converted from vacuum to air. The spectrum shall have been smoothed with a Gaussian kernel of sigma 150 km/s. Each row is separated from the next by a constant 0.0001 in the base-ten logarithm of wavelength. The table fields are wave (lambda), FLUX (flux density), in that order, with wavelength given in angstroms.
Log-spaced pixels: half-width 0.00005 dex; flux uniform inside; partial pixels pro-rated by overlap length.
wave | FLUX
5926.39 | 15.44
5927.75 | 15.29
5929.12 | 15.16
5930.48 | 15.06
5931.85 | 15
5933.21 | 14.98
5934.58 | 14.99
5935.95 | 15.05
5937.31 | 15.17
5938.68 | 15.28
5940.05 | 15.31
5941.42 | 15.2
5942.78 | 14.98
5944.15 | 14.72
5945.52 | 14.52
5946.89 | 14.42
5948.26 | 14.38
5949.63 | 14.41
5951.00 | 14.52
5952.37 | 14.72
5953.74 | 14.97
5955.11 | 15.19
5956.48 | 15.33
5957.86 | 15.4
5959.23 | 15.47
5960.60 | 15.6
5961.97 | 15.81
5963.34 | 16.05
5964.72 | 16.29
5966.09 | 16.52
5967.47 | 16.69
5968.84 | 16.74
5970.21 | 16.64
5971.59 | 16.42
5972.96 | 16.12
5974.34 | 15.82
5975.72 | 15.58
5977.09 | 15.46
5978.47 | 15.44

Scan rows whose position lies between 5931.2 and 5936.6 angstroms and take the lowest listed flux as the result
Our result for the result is 14.98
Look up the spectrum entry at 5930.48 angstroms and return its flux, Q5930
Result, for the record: 15.06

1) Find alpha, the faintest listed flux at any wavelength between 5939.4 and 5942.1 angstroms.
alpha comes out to 15.2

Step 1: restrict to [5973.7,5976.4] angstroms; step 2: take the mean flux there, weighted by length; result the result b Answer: 15.7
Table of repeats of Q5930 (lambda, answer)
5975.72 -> 15.58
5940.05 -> 15.31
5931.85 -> 15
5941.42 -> 15.2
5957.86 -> 15.4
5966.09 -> 16.52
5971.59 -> 16.42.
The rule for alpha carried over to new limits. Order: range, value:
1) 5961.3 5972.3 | 15.81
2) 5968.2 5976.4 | 15.58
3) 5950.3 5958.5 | 14.52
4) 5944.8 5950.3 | 14.38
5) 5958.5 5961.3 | 15.47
